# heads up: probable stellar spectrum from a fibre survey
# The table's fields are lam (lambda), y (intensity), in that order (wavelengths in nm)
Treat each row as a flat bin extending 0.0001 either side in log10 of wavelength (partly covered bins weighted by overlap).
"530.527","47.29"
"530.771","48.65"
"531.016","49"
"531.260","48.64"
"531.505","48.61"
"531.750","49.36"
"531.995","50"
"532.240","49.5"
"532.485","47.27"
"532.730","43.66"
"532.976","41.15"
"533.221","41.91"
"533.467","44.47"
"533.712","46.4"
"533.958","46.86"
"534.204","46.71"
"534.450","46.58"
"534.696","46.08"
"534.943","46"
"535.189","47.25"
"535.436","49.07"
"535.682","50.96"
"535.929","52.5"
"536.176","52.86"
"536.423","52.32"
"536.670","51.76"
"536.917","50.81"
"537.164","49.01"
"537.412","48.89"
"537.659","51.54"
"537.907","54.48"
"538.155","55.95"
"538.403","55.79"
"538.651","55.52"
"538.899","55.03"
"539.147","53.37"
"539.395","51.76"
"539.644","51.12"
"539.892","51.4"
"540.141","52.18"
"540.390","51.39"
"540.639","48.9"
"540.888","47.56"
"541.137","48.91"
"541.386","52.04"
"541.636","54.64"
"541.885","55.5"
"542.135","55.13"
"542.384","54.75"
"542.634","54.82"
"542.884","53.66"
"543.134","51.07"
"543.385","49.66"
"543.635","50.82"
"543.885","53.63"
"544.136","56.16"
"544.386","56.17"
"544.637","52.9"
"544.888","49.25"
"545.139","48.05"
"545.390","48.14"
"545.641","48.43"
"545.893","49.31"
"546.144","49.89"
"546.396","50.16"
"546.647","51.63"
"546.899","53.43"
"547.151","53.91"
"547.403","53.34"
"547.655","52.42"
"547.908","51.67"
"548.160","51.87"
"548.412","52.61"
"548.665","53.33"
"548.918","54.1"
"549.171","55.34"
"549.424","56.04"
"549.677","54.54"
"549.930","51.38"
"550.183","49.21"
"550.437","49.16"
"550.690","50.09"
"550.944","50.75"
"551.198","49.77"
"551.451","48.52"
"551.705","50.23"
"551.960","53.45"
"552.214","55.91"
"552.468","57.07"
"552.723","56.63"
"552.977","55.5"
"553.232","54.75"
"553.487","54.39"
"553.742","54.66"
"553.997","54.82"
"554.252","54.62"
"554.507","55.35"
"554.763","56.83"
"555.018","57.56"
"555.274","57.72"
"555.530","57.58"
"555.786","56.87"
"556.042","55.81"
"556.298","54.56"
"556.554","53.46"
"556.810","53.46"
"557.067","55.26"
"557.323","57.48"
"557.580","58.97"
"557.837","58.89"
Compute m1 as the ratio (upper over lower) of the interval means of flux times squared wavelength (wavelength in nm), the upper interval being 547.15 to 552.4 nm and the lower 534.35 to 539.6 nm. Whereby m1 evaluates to 1.1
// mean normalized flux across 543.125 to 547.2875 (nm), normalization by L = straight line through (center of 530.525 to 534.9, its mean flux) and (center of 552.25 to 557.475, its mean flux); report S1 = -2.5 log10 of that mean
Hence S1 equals 0.010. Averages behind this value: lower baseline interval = 46.8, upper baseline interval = 55.7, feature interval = 51.3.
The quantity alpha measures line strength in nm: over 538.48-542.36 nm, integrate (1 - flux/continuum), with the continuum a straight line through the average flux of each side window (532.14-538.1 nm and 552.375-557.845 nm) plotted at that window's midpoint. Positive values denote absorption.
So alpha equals -0.158 nm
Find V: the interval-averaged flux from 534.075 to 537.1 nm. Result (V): 49.4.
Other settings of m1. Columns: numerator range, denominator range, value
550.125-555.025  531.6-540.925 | 1.14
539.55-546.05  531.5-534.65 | 1.16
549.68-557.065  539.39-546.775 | 1.09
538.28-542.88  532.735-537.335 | 1.13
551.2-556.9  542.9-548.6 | 1.10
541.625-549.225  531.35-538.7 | 1.11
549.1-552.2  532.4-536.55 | 1.16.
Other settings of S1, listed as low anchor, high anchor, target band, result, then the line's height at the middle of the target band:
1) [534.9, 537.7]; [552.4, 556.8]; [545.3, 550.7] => 0.04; 53.8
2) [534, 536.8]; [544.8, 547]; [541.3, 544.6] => -0.09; 49.6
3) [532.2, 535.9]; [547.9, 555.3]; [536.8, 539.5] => -0.11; 48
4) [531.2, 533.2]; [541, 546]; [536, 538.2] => -0.06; 49.2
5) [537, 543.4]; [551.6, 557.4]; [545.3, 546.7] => 0.09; 53.7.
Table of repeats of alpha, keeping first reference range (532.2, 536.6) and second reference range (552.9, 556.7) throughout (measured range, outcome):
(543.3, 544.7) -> -0.06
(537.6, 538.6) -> -0.12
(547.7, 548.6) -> 0.01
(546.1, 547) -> 0.02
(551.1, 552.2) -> 0.07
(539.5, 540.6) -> -0.04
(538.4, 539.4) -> -0.11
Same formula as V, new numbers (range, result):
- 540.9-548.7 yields 52.1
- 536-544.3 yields 52.5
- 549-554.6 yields 53.3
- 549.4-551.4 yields 51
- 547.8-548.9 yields 52.6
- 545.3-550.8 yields 51.8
